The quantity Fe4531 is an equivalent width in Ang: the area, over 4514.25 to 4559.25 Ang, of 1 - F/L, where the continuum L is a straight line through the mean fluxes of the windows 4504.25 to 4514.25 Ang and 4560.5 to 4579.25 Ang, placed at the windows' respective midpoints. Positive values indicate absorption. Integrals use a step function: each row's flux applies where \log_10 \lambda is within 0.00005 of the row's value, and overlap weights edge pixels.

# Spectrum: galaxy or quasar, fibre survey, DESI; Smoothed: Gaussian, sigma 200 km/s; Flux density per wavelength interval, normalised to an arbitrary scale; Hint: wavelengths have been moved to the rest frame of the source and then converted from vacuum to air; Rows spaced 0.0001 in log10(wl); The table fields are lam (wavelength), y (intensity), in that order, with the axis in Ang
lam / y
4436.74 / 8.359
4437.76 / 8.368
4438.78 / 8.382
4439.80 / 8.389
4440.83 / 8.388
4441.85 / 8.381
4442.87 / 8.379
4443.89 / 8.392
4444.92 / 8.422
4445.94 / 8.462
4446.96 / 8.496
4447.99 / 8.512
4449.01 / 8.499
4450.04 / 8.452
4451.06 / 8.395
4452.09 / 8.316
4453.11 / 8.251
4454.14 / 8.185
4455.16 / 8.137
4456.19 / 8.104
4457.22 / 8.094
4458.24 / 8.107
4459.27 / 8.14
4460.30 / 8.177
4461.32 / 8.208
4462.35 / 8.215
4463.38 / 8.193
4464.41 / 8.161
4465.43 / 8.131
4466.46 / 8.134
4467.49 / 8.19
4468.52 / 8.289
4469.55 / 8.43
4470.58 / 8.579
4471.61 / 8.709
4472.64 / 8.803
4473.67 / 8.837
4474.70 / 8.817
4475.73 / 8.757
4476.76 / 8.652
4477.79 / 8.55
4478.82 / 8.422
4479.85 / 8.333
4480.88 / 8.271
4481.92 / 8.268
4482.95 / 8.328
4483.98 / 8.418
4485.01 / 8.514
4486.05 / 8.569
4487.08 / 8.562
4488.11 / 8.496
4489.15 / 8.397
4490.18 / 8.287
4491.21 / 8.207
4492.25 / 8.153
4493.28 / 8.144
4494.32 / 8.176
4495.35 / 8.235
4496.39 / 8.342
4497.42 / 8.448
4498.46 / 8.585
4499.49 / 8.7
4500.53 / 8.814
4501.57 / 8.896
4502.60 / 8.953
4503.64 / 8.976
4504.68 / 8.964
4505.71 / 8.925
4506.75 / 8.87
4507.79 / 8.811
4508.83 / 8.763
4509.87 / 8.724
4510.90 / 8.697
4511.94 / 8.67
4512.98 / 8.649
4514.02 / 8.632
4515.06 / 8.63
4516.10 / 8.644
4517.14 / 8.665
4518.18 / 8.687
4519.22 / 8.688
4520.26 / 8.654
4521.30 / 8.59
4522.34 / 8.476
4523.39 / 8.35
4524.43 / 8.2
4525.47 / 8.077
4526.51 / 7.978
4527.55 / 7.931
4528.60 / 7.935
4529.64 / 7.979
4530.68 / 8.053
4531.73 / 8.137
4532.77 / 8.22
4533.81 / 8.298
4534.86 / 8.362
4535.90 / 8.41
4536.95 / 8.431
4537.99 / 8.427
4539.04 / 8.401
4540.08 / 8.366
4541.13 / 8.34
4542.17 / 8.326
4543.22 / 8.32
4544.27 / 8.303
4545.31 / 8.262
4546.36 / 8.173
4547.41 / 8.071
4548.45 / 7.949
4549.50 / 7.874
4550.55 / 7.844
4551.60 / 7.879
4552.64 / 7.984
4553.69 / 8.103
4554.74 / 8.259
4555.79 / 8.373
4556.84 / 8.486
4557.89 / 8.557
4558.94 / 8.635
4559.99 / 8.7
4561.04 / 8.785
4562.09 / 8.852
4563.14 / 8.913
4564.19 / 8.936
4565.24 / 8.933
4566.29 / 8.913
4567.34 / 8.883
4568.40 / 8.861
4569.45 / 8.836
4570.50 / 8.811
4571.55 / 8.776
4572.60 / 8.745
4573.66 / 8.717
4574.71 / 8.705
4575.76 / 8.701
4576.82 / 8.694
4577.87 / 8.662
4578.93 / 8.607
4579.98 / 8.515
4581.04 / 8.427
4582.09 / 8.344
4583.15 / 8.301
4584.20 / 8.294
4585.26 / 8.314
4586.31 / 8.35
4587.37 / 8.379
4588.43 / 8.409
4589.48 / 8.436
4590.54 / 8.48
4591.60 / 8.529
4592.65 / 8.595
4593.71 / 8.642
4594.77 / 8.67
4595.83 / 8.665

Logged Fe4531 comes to 2.6 Ang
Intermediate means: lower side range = 8.78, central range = 8.29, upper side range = 8.8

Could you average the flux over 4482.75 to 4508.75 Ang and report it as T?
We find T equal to 8.56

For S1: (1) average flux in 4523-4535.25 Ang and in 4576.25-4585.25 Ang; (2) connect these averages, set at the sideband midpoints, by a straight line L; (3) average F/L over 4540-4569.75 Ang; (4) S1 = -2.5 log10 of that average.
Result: -0.02 mag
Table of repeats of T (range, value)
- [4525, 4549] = 8.21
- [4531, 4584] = 8.47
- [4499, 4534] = 8.54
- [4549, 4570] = 8.53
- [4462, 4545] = 8.46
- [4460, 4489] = 8.43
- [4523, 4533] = 8.08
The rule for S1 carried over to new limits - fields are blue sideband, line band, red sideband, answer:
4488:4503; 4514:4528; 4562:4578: 0.02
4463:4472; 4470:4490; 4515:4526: -0.02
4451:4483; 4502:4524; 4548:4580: -0.03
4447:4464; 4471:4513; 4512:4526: -0.02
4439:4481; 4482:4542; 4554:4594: 0.00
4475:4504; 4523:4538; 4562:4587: 0.05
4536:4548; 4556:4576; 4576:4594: -0.05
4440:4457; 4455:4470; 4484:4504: 0.03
